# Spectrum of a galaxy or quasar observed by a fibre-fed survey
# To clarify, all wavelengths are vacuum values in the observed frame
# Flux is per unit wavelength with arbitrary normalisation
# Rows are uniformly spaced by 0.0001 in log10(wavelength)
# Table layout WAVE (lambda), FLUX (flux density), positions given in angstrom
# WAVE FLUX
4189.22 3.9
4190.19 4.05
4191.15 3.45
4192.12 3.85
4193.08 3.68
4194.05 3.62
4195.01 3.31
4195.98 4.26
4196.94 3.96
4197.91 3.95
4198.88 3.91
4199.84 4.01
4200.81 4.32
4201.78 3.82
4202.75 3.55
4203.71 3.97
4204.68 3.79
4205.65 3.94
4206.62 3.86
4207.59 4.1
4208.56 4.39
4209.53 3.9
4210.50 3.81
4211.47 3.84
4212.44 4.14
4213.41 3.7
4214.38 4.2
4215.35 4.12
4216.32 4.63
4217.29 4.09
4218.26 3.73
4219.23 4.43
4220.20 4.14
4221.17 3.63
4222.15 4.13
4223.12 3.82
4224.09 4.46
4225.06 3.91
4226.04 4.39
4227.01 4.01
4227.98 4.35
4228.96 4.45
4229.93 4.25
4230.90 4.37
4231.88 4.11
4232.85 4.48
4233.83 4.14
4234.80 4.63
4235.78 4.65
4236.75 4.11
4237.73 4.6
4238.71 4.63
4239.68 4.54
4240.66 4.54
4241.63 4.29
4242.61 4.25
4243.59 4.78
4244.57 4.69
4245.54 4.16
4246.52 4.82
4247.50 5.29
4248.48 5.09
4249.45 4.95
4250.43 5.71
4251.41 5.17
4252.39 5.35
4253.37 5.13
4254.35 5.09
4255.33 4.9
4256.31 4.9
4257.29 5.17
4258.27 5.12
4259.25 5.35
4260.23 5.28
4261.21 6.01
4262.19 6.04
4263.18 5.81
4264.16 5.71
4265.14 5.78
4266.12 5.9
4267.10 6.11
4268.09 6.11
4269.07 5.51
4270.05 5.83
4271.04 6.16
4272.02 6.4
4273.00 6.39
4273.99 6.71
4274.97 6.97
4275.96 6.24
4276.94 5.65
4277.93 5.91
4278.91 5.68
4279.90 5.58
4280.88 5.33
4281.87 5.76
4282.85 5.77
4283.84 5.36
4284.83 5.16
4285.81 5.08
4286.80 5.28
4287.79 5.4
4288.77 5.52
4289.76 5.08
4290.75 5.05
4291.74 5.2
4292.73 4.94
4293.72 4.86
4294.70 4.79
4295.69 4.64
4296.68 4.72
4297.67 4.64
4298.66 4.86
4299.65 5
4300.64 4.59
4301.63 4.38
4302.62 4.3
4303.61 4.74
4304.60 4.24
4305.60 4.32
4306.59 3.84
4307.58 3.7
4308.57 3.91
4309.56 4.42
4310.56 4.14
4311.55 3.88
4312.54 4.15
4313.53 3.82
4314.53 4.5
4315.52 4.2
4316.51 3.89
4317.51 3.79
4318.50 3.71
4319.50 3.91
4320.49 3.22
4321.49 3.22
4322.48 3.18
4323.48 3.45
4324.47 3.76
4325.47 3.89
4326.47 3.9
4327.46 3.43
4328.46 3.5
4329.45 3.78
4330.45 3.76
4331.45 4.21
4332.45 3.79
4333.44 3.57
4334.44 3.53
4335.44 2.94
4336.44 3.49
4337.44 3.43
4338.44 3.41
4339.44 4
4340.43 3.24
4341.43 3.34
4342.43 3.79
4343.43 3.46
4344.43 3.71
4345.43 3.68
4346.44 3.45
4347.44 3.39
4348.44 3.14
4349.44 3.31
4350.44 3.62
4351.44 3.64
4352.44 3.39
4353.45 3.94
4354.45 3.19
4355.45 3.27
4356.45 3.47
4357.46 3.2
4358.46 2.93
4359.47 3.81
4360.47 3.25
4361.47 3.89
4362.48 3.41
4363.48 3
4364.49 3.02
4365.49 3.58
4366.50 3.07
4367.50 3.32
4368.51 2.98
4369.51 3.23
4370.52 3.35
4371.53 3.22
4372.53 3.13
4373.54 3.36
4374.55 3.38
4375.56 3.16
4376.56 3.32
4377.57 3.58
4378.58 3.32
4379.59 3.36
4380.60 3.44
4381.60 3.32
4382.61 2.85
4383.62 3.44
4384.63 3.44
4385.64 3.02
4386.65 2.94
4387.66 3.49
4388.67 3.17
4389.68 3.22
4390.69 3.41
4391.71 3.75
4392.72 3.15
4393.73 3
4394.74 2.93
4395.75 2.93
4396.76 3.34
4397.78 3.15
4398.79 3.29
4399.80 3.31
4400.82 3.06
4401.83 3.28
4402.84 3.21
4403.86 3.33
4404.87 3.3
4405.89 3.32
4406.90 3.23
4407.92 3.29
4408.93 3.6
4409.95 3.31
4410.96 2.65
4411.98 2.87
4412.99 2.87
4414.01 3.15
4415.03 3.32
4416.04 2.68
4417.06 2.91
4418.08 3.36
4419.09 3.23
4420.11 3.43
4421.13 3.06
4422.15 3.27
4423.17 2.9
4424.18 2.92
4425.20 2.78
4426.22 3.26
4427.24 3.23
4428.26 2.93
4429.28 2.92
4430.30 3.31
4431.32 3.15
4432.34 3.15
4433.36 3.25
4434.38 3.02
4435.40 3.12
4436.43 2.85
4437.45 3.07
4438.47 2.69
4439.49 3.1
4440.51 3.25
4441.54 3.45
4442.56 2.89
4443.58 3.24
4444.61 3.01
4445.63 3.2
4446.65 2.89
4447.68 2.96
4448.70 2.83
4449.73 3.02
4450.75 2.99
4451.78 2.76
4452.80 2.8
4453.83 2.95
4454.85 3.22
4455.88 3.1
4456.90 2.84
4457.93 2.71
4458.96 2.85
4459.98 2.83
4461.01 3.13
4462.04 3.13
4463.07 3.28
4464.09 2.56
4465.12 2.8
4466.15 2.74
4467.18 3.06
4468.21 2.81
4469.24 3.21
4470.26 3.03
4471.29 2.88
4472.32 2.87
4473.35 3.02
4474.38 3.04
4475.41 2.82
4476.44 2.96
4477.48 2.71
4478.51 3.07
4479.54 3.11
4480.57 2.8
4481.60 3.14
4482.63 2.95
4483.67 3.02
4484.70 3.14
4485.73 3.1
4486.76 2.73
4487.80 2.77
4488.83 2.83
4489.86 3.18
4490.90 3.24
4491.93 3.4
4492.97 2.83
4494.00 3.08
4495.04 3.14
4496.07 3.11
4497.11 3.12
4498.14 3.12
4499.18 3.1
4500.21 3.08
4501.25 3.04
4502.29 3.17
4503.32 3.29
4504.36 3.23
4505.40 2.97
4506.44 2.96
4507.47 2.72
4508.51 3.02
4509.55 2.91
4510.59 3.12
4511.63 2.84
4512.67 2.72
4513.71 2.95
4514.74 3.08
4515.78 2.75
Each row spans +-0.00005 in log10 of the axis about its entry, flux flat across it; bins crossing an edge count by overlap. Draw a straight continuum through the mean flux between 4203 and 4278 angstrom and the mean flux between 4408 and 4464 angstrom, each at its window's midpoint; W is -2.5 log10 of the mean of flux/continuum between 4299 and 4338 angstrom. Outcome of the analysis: 0.06 mag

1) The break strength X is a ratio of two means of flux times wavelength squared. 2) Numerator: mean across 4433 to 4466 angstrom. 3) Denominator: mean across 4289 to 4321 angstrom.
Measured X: 0.7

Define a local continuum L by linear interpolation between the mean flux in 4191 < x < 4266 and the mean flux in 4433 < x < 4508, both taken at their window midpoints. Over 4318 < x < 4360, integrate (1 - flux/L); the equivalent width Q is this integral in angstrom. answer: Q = 2.9 angstrom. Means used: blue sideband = 4.45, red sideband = 3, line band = 3.52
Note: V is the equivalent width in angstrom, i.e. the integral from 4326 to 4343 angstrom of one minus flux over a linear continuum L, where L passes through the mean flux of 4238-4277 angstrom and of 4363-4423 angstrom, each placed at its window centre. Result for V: 2.3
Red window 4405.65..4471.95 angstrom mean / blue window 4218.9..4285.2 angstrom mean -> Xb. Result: 0.60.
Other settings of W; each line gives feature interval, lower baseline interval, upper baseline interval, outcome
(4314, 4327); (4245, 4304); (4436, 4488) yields 0.27 mag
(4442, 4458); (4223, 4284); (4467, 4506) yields 0.13 mag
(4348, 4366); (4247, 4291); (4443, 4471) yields 0.27 mag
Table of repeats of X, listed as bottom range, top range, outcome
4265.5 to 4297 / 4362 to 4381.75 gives 0.61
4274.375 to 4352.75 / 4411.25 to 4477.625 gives 0.75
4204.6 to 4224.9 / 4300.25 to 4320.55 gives 1.06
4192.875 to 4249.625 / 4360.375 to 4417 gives 0.83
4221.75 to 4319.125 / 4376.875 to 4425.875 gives 0.69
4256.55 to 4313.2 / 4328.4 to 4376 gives 0.68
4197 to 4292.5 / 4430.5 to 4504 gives 0.69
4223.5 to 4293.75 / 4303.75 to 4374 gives 0.72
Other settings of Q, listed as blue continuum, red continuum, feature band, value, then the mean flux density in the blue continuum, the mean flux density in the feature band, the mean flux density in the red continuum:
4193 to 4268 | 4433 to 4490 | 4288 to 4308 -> -3.04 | 4.51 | 4.68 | 2.98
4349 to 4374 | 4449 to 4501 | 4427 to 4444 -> 0.09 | 3.34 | 3.09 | 2.98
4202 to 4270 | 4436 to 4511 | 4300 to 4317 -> -0.21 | 4.63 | 4.19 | 3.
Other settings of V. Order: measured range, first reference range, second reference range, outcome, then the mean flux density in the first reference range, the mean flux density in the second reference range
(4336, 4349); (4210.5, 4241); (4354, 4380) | -0.15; 4.23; 3.3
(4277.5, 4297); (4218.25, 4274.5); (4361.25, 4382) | -3.72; 4.95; 3.3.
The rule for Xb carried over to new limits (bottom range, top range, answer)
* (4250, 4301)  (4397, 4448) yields 0.57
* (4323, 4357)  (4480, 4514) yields 0.85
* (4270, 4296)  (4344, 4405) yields 0.59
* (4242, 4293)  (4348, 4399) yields 0.60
